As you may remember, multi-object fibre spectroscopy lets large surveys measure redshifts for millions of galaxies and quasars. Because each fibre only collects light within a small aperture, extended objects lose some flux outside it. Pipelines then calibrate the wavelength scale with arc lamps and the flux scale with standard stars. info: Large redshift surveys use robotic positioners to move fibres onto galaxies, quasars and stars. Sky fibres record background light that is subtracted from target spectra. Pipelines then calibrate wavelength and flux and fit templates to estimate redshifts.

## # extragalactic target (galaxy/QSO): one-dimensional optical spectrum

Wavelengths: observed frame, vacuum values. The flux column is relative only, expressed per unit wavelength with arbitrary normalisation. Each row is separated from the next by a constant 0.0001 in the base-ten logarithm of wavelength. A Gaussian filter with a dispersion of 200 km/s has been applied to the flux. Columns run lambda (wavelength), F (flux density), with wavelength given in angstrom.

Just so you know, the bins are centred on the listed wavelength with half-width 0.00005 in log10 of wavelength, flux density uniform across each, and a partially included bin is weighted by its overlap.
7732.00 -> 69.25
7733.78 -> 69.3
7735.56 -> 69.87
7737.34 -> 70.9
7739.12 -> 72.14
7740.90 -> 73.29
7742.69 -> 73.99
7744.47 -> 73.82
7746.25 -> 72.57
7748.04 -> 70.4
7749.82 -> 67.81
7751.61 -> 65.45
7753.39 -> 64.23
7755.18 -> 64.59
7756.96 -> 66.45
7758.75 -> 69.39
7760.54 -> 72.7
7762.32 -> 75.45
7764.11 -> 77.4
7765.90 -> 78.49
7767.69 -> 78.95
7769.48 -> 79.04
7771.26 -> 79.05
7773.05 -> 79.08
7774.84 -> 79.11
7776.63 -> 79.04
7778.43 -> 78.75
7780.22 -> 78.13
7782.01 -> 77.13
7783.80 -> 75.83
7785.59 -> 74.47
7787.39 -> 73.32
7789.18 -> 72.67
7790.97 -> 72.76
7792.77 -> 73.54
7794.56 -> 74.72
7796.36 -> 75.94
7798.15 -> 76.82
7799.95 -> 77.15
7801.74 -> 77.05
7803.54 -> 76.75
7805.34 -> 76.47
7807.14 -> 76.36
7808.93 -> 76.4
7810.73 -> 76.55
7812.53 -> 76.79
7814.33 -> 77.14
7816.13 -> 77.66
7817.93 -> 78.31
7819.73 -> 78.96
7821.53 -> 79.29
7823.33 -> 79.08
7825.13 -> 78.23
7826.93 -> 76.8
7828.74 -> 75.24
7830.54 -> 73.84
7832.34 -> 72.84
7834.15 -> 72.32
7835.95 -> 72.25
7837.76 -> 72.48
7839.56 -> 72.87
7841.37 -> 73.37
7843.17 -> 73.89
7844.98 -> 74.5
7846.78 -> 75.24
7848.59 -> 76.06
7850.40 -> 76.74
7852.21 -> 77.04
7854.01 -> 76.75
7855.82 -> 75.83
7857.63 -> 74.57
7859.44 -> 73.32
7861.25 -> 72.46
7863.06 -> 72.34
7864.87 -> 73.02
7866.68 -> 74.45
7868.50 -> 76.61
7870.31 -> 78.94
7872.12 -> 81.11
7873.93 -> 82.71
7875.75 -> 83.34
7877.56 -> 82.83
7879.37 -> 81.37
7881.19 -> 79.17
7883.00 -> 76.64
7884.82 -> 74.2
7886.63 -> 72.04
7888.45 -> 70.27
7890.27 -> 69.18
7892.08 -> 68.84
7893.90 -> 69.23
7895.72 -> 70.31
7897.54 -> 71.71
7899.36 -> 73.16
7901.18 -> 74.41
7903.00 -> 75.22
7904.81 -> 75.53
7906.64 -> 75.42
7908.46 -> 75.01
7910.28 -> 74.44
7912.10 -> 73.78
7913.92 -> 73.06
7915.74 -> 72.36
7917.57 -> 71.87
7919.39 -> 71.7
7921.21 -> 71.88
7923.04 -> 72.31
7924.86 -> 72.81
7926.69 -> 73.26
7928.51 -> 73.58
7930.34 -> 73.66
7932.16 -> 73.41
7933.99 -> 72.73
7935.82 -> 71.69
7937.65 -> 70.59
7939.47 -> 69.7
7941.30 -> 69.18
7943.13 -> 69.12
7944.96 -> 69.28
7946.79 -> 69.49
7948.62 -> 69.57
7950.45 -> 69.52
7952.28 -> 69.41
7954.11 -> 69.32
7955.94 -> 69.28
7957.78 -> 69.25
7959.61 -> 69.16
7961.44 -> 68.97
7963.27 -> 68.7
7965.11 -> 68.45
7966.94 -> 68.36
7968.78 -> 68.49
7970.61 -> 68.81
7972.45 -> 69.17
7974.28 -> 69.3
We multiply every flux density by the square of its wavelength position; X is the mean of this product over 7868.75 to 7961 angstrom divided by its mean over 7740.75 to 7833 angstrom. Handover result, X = 1.01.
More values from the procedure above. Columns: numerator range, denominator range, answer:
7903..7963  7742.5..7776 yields 1.02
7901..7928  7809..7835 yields 0.98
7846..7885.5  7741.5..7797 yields 1.07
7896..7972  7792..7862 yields 0.97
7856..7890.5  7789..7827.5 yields 1.01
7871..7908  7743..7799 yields 1.05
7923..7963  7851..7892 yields 0.94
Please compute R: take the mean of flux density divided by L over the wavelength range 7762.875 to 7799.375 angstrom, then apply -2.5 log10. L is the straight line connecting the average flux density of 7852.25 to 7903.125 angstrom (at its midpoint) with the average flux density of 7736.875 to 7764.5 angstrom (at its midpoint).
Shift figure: -0.07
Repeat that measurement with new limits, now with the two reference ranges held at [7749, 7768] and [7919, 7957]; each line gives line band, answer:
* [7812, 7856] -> -0.07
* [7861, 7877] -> -0.10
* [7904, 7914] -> -0.05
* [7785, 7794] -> -0.04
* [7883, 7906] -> -0.02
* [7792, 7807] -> -0.08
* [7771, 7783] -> -0.11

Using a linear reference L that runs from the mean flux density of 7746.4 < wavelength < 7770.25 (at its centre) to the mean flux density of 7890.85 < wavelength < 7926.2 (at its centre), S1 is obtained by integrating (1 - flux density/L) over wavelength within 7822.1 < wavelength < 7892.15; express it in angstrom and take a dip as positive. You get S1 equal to -3.1 angstrom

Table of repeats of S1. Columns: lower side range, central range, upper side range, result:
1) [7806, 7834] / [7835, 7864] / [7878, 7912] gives 0.48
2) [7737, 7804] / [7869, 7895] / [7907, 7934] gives -1.05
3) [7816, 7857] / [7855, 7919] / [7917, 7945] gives -1.08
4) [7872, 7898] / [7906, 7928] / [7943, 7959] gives -0.20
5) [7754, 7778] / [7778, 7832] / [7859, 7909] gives -0.84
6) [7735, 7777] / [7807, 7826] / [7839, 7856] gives -0.83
